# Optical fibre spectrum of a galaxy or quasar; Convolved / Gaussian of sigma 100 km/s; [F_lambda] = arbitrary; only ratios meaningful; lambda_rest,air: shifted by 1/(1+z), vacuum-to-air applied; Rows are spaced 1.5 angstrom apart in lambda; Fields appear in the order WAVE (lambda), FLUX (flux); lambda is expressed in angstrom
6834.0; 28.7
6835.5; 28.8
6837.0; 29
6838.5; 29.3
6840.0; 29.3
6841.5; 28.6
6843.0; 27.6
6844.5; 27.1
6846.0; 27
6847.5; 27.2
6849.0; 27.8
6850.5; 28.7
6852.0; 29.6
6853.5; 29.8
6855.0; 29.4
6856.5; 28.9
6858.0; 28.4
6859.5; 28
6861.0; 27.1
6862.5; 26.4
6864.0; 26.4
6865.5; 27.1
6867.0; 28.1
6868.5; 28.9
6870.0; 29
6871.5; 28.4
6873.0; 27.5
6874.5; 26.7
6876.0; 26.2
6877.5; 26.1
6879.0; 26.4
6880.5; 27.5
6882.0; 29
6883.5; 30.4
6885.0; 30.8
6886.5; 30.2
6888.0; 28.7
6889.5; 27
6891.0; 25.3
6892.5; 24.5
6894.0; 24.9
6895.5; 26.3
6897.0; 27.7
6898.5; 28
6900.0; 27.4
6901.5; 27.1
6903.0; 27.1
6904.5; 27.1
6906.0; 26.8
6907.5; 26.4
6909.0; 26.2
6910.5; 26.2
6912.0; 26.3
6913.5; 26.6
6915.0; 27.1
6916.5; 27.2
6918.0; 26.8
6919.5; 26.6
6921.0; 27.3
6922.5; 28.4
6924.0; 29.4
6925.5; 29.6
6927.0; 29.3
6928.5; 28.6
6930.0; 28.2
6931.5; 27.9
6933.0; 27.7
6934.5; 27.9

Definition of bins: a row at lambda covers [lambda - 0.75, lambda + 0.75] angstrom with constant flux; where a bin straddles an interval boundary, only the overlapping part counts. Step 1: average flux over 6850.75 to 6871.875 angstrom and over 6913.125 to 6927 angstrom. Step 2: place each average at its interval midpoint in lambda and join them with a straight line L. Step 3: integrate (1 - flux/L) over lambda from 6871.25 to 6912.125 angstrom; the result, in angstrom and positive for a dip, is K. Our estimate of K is 1.2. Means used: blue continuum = 28.3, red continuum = 27.8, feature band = 27.2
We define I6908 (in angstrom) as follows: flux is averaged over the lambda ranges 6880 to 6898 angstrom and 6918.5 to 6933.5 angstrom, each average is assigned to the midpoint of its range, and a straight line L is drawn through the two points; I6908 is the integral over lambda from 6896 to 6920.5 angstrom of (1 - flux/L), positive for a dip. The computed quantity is 1.0 angstrom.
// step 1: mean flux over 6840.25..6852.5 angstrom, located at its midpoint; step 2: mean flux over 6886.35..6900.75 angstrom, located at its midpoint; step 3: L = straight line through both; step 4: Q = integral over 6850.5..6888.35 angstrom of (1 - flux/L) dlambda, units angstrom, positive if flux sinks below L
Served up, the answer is -1.1 angstrom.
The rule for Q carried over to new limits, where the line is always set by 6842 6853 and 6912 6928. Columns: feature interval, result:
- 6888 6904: 0.7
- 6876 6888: -0.3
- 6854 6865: 0.0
